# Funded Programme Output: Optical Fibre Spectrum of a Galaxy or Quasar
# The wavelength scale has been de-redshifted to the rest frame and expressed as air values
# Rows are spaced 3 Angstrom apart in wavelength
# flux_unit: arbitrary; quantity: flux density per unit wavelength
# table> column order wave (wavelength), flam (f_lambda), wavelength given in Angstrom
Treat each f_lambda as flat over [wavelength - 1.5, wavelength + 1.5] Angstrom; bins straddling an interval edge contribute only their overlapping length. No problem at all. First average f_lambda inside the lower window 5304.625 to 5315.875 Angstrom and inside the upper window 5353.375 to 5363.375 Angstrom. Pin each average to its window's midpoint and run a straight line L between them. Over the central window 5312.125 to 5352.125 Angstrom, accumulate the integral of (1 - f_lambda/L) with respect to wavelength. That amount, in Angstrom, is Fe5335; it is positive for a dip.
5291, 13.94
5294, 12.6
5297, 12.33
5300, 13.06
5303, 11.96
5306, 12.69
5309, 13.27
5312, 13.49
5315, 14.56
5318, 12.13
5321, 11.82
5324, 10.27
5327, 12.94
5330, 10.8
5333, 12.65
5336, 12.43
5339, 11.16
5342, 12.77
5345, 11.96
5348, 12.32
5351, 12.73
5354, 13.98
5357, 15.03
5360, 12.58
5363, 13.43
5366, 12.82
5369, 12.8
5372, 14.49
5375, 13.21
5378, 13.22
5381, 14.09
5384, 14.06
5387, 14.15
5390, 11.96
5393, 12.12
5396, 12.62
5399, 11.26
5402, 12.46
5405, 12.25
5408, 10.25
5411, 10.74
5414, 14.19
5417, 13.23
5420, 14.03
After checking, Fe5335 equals 4.0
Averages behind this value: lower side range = 13.5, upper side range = 13.8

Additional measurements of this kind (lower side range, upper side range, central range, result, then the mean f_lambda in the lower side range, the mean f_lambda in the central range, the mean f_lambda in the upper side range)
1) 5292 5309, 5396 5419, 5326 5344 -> 0.54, 12.6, 12.1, 12.1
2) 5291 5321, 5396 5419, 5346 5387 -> -3.33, 12.9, 13.5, 12.1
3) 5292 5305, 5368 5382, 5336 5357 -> 0.85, 12.6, 12.7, 13.6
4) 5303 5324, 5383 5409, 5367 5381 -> -1.15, 12.7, 13.5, 12.4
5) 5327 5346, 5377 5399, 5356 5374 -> -1.26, 12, 13.5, 13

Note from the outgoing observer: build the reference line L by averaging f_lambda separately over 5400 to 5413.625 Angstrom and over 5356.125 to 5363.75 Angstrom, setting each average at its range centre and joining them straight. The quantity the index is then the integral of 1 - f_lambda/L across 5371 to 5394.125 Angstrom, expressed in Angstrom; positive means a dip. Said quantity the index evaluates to -1.4 Angstrom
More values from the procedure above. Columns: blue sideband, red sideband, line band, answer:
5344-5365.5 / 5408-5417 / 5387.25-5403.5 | 0.3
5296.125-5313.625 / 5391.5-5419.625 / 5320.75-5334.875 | 1.1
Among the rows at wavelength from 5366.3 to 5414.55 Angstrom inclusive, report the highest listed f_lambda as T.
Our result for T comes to 14.49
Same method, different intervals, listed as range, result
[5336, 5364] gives 15.03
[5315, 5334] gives 14.56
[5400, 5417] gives 14.19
